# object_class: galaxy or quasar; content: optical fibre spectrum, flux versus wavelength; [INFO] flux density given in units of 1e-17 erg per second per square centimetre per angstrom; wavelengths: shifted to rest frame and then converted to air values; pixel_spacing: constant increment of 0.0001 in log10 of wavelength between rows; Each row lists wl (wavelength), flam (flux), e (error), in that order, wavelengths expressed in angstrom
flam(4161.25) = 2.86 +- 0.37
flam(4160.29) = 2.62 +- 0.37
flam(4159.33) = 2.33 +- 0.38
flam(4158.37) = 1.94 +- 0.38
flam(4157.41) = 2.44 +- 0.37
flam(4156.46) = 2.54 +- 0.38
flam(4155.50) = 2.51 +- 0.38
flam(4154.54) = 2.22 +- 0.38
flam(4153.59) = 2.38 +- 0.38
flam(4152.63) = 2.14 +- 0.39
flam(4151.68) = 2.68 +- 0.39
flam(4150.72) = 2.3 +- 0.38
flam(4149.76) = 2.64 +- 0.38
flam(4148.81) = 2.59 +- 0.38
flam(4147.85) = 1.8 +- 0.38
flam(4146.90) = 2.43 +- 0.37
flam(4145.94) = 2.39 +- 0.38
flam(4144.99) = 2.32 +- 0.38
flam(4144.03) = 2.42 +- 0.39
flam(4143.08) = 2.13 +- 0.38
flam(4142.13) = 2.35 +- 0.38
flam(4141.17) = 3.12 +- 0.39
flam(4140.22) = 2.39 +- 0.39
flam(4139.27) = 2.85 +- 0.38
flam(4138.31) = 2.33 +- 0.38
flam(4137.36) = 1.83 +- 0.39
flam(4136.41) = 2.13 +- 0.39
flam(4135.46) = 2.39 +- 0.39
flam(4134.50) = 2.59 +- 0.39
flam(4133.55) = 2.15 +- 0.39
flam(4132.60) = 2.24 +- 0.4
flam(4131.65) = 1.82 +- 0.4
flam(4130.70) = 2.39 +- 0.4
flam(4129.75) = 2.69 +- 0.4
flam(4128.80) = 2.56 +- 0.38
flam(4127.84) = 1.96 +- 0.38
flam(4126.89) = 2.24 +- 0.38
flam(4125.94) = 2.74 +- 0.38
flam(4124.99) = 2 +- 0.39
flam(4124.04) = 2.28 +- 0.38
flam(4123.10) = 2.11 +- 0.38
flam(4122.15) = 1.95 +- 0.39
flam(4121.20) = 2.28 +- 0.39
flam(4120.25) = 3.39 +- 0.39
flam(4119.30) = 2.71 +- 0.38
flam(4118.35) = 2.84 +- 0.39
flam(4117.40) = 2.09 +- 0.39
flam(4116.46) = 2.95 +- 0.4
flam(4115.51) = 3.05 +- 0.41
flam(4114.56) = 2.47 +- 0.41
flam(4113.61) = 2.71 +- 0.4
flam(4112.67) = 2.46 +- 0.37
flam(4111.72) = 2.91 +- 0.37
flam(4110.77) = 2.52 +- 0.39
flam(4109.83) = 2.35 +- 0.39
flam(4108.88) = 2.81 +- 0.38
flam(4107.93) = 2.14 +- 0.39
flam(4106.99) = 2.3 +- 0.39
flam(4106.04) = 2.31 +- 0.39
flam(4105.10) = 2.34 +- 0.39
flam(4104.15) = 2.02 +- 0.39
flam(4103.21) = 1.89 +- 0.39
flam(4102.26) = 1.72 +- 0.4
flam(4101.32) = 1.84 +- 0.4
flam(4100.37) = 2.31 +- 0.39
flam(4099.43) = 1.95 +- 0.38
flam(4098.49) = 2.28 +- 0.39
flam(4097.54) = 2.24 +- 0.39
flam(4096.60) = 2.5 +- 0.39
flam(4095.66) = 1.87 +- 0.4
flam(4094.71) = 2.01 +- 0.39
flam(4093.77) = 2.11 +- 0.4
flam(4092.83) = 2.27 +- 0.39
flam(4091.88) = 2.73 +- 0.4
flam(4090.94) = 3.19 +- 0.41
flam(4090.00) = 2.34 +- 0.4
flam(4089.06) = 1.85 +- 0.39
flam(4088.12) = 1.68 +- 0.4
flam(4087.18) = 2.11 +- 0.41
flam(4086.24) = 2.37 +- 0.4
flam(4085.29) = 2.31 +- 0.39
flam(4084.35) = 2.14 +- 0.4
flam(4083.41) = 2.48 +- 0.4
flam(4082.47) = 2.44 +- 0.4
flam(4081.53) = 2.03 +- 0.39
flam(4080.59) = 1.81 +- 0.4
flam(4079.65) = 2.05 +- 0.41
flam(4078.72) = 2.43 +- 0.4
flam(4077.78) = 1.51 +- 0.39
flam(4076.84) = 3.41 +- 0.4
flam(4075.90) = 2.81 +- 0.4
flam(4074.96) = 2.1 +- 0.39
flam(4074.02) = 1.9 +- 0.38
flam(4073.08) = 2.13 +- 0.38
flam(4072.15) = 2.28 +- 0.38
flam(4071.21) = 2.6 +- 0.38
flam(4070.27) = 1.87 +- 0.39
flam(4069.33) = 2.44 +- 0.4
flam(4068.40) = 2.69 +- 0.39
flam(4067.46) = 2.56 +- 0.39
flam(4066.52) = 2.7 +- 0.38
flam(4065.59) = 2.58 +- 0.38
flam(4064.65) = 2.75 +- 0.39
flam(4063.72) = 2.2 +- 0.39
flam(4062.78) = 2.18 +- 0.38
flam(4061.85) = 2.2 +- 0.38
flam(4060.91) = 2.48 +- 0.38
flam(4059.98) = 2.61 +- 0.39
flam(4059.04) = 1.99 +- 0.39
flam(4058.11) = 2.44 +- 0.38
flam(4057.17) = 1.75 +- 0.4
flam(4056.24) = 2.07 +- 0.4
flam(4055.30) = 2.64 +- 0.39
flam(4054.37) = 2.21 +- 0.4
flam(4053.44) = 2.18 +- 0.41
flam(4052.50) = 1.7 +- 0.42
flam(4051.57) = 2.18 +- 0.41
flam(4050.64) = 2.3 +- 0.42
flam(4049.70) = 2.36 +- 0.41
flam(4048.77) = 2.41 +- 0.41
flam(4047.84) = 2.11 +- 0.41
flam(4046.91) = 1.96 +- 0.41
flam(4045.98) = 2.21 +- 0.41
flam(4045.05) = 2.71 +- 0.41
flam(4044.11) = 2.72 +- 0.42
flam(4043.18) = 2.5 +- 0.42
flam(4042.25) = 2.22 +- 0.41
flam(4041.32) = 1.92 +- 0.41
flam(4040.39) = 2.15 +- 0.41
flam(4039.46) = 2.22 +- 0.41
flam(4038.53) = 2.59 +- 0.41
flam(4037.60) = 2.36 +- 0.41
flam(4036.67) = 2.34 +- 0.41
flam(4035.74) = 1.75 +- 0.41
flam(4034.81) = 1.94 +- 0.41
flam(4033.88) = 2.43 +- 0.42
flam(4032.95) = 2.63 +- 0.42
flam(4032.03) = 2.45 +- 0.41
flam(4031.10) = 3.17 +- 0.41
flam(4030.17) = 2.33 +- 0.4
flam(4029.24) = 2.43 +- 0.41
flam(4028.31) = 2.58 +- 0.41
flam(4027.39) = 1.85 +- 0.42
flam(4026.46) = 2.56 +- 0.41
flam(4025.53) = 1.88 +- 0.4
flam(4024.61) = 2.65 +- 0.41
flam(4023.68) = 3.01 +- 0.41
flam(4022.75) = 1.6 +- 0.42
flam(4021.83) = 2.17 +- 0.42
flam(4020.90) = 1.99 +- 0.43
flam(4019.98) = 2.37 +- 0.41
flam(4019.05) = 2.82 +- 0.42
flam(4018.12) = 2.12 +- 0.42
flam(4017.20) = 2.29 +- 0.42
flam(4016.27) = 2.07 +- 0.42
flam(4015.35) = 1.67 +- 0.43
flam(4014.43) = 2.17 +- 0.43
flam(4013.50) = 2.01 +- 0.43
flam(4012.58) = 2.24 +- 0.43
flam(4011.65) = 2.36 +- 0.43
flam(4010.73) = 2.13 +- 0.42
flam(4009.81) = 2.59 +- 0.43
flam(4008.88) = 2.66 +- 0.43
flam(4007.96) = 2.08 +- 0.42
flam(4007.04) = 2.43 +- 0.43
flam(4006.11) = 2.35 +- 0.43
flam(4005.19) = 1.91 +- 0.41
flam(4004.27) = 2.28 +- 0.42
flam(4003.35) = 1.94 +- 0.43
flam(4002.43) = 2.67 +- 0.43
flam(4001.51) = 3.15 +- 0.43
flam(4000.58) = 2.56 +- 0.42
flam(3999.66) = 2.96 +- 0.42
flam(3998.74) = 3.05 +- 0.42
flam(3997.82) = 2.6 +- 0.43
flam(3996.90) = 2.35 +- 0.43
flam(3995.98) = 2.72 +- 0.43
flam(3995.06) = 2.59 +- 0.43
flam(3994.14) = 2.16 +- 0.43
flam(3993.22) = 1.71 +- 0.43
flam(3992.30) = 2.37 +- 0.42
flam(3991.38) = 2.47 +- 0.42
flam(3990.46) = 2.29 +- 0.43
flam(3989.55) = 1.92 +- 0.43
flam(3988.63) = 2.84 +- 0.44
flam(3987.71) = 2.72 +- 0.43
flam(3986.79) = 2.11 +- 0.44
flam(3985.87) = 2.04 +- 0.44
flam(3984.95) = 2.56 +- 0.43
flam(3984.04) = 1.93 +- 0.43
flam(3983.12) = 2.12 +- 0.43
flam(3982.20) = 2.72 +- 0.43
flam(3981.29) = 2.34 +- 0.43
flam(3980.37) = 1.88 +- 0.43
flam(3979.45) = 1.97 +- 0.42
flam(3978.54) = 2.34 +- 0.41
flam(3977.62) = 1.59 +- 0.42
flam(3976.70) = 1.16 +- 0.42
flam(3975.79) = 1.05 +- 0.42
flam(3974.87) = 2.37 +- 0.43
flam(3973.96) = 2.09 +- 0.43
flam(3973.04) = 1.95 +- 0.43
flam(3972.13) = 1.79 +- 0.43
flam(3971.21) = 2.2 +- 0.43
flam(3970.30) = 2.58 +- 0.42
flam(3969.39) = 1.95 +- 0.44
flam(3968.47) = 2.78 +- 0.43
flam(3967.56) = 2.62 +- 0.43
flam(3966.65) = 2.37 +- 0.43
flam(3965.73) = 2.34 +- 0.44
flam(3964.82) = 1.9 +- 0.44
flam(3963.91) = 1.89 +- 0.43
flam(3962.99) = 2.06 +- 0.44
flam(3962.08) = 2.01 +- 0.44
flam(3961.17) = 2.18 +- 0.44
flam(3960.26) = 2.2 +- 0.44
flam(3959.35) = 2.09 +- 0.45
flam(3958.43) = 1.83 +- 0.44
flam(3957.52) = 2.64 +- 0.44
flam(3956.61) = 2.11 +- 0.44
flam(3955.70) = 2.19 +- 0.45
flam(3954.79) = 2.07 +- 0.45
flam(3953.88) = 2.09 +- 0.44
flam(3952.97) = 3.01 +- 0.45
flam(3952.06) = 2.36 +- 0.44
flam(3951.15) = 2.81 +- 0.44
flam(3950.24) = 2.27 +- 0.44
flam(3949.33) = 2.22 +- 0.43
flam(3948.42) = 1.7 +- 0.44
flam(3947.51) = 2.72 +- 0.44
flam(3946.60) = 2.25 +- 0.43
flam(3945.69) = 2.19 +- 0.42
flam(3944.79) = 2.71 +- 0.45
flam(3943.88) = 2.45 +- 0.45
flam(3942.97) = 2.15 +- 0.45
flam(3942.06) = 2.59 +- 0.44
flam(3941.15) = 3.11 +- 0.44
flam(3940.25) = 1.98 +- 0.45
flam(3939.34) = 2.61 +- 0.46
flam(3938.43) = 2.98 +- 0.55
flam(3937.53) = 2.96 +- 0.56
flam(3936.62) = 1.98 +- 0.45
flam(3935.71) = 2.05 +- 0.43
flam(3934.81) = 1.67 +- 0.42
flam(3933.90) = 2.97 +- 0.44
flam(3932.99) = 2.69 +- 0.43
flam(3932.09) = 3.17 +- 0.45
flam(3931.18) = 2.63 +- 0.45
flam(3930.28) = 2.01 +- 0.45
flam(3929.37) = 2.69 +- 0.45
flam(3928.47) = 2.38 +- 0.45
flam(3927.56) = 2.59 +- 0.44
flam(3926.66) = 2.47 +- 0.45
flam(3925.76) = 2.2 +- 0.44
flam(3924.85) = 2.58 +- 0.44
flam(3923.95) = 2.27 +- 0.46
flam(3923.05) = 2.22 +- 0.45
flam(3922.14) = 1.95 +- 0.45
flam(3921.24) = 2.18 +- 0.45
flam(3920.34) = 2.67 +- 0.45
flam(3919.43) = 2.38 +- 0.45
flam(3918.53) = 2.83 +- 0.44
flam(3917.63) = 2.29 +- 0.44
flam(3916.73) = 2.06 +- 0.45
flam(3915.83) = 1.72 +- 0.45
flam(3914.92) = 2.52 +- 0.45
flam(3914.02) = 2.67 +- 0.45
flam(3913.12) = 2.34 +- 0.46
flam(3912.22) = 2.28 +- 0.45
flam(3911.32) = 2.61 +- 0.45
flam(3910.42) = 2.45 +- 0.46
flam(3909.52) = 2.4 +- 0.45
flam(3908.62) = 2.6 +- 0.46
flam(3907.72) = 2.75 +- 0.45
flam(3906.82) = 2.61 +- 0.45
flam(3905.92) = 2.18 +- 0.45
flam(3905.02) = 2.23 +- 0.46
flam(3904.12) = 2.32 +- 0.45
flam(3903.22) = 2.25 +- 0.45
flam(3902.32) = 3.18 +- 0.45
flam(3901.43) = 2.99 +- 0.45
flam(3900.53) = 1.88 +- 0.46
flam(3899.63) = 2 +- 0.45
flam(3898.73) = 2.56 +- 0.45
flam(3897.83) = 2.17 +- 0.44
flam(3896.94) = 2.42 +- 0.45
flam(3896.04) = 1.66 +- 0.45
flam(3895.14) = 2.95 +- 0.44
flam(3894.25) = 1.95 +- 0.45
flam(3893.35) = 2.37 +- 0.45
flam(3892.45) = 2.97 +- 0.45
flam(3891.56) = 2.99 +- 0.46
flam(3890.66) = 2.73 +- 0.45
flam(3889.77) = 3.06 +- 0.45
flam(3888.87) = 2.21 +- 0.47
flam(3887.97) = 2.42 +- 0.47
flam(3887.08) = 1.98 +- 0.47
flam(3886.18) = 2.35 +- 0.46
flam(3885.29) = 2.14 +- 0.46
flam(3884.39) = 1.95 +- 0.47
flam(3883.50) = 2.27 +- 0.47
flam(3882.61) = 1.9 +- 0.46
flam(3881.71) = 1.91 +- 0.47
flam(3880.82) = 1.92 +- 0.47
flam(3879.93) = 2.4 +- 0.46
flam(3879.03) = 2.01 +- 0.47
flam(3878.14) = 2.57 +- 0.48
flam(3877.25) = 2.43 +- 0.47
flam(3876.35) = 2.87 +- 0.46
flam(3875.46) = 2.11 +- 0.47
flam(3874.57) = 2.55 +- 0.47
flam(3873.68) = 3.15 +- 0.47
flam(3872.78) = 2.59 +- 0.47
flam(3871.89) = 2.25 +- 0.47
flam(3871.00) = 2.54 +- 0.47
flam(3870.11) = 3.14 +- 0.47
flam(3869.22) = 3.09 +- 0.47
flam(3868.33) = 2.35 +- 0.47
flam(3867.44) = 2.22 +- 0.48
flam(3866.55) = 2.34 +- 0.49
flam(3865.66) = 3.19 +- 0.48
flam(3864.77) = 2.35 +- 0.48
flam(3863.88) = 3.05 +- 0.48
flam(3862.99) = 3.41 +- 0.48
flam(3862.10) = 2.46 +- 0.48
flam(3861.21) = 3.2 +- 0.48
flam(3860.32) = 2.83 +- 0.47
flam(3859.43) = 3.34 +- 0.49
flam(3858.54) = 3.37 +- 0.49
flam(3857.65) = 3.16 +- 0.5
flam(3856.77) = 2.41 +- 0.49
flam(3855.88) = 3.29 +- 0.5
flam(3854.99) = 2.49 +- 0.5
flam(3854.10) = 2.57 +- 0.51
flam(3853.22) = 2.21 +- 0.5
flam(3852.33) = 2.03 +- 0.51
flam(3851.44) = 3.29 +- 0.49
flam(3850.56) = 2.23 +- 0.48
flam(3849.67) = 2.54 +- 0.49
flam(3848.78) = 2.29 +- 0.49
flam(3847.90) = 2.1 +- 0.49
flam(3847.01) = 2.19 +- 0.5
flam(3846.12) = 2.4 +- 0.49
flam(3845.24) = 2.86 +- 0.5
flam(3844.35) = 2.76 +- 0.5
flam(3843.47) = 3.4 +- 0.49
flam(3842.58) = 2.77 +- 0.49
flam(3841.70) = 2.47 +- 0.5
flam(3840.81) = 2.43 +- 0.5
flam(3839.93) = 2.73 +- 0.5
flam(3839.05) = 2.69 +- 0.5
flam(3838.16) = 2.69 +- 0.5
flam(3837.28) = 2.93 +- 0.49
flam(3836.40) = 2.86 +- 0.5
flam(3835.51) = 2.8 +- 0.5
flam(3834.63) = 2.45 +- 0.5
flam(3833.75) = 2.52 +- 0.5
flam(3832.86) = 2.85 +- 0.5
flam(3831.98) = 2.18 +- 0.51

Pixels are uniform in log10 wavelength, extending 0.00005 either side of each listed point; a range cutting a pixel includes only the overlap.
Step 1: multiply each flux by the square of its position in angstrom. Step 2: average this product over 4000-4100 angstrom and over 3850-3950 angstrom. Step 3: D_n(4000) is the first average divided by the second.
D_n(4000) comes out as 1.0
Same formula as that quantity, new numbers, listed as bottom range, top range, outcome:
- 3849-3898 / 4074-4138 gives 1.02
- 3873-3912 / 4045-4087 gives 1.04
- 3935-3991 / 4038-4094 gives 1.08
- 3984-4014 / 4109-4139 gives 1.08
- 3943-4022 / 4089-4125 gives 1.12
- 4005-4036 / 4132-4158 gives 1.10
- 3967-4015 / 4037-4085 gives 1.05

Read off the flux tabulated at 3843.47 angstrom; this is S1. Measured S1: 3.4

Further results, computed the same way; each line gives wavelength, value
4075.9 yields 2.81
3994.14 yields 2.16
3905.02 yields 2.23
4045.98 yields 2.21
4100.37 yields 2.31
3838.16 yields 2.69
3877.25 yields 2.43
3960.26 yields 2.2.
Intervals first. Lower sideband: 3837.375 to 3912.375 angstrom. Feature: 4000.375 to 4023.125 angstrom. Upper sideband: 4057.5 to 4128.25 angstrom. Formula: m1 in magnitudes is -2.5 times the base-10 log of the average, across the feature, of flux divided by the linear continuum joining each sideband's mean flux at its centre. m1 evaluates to 0.07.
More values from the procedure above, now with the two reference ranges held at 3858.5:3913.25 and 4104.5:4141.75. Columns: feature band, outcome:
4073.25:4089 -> 0.11 mag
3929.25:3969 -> 0.06 mag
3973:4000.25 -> 0.11 mag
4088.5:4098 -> 0.07 mag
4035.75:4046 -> 0.06 mag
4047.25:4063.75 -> 0.11 mag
